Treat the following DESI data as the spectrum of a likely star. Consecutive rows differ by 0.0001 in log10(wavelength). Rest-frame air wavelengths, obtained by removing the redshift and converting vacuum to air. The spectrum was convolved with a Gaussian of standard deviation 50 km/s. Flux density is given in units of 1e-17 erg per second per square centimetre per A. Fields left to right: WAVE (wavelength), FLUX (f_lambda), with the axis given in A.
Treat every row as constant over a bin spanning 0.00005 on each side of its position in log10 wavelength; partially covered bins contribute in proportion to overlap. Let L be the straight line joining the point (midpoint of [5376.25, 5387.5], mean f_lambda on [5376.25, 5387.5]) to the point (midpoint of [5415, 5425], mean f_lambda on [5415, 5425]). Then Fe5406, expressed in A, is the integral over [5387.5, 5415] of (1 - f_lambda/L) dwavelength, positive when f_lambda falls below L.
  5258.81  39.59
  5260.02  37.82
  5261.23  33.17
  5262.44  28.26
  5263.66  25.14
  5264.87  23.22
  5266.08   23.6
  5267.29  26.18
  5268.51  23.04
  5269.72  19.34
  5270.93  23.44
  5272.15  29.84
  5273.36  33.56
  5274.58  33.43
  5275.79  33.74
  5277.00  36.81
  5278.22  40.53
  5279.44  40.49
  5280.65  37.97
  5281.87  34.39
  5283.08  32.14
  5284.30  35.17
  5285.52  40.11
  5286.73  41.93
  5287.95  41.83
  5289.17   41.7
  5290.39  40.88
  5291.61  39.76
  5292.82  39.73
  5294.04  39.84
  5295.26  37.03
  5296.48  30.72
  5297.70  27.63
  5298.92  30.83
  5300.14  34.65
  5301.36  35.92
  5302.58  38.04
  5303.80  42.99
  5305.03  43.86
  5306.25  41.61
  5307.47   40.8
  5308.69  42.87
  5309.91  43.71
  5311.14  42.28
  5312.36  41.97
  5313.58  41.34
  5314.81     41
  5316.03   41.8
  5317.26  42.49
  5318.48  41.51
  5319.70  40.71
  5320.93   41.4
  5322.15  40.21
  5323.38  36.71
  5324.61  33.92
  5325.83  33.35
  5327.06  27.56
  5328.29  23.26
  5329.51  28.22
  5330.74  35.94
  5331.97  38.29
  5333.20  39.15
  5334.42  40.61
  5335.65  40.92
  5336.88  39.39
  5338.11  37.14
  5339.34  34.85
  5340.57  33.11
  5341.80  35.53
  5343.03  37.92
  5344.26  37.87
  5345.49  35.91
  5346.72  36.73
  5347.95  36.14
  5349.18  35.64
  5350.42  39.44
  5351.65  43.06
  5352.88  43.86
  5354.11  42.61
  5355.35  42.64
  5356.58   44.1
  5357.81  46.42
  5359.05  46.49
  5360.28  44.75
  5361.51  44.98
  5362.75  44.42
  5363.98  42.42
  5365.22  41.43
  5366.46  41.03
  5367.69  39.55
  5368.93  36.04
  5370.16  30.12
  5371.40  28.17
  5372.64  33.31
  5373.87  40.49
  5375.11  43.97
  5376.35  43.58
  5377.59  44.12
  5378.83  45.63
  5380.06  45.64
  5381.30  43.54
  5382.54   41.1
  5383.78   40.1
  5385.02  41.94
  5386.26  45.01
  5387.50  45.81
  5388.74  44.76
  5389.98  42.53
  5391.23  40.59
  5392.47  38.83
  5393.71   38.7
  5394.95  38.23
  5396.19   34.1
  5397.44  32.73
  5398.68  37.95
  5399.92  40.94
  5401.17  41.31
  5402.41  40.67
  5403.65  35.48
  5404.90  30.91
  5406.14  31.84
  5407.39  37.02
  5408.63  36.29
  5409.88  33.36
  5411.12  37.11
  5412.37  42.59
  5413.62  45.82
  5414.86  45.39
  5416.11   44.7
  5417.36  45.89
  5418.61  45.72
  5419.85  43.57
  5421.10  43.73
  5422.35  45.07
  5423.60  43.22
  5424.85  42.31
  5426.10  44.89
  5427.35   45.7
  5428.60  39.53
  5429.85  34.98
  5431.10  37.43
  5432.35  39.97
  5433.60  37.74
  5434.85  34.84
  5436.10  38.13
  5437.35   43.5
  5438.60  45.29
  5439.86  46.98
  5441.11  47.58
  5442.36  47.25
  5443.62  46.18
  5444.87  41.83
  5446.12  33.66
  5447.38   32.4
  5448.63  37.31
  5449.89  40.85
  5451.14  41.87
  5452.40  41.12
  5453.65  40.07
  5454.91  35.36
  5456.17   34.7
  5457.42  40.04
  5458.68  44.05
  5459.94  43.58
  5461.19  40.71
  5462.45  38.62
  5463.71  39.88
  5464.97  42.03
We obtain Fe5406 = 3.4 A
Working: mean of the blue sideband 43.5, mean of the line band 38.6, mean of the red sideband 44.4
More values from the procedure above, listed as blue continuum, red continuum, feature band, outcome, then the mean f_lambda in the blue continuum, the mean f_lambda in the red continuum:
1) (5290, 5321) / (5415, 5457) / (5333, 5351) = 1.2 A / 39.4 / 41.3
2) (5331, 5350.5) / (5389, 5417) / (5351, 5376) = -2.1 A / 37.3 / 38.6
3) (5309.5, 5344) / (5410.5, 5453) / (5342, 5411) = -0.4 A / 37.6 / 41.9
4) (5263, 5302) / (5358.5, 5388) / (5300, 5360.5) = -2.2 A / 33.6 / 41.4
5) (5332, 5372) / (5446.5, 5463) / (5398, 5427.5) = -1.1 A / 39.4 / 39.2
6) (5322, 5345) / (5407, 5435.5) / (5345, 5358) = -1.4 A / 35.4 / 41.2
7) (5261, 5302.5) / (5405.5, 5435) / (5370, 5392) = -1.4 A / 33.5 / 40.9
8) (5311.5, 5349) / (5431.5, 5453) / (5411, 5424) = -1.3 A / 37.2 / 40.9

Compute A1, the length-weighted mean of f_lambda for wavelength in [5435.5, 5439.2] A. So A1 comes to 42.4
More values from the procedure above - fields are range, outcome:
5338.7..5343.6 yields 35.3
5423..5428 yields 44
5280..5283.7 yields 35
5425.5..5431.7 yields 40.5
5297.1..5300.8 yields 31.1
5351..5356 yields 43.1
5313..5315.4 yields 41.1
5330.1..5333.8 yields 37.7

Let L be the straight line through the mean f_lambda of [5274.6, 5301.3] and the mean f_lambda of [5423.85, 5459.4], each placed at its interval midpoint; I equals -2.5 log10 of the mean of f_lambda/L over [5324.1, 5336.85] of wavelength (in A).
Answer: 0.11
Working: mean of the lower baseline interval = 36.9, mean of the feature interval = 34.4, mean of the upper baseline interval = 40.6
